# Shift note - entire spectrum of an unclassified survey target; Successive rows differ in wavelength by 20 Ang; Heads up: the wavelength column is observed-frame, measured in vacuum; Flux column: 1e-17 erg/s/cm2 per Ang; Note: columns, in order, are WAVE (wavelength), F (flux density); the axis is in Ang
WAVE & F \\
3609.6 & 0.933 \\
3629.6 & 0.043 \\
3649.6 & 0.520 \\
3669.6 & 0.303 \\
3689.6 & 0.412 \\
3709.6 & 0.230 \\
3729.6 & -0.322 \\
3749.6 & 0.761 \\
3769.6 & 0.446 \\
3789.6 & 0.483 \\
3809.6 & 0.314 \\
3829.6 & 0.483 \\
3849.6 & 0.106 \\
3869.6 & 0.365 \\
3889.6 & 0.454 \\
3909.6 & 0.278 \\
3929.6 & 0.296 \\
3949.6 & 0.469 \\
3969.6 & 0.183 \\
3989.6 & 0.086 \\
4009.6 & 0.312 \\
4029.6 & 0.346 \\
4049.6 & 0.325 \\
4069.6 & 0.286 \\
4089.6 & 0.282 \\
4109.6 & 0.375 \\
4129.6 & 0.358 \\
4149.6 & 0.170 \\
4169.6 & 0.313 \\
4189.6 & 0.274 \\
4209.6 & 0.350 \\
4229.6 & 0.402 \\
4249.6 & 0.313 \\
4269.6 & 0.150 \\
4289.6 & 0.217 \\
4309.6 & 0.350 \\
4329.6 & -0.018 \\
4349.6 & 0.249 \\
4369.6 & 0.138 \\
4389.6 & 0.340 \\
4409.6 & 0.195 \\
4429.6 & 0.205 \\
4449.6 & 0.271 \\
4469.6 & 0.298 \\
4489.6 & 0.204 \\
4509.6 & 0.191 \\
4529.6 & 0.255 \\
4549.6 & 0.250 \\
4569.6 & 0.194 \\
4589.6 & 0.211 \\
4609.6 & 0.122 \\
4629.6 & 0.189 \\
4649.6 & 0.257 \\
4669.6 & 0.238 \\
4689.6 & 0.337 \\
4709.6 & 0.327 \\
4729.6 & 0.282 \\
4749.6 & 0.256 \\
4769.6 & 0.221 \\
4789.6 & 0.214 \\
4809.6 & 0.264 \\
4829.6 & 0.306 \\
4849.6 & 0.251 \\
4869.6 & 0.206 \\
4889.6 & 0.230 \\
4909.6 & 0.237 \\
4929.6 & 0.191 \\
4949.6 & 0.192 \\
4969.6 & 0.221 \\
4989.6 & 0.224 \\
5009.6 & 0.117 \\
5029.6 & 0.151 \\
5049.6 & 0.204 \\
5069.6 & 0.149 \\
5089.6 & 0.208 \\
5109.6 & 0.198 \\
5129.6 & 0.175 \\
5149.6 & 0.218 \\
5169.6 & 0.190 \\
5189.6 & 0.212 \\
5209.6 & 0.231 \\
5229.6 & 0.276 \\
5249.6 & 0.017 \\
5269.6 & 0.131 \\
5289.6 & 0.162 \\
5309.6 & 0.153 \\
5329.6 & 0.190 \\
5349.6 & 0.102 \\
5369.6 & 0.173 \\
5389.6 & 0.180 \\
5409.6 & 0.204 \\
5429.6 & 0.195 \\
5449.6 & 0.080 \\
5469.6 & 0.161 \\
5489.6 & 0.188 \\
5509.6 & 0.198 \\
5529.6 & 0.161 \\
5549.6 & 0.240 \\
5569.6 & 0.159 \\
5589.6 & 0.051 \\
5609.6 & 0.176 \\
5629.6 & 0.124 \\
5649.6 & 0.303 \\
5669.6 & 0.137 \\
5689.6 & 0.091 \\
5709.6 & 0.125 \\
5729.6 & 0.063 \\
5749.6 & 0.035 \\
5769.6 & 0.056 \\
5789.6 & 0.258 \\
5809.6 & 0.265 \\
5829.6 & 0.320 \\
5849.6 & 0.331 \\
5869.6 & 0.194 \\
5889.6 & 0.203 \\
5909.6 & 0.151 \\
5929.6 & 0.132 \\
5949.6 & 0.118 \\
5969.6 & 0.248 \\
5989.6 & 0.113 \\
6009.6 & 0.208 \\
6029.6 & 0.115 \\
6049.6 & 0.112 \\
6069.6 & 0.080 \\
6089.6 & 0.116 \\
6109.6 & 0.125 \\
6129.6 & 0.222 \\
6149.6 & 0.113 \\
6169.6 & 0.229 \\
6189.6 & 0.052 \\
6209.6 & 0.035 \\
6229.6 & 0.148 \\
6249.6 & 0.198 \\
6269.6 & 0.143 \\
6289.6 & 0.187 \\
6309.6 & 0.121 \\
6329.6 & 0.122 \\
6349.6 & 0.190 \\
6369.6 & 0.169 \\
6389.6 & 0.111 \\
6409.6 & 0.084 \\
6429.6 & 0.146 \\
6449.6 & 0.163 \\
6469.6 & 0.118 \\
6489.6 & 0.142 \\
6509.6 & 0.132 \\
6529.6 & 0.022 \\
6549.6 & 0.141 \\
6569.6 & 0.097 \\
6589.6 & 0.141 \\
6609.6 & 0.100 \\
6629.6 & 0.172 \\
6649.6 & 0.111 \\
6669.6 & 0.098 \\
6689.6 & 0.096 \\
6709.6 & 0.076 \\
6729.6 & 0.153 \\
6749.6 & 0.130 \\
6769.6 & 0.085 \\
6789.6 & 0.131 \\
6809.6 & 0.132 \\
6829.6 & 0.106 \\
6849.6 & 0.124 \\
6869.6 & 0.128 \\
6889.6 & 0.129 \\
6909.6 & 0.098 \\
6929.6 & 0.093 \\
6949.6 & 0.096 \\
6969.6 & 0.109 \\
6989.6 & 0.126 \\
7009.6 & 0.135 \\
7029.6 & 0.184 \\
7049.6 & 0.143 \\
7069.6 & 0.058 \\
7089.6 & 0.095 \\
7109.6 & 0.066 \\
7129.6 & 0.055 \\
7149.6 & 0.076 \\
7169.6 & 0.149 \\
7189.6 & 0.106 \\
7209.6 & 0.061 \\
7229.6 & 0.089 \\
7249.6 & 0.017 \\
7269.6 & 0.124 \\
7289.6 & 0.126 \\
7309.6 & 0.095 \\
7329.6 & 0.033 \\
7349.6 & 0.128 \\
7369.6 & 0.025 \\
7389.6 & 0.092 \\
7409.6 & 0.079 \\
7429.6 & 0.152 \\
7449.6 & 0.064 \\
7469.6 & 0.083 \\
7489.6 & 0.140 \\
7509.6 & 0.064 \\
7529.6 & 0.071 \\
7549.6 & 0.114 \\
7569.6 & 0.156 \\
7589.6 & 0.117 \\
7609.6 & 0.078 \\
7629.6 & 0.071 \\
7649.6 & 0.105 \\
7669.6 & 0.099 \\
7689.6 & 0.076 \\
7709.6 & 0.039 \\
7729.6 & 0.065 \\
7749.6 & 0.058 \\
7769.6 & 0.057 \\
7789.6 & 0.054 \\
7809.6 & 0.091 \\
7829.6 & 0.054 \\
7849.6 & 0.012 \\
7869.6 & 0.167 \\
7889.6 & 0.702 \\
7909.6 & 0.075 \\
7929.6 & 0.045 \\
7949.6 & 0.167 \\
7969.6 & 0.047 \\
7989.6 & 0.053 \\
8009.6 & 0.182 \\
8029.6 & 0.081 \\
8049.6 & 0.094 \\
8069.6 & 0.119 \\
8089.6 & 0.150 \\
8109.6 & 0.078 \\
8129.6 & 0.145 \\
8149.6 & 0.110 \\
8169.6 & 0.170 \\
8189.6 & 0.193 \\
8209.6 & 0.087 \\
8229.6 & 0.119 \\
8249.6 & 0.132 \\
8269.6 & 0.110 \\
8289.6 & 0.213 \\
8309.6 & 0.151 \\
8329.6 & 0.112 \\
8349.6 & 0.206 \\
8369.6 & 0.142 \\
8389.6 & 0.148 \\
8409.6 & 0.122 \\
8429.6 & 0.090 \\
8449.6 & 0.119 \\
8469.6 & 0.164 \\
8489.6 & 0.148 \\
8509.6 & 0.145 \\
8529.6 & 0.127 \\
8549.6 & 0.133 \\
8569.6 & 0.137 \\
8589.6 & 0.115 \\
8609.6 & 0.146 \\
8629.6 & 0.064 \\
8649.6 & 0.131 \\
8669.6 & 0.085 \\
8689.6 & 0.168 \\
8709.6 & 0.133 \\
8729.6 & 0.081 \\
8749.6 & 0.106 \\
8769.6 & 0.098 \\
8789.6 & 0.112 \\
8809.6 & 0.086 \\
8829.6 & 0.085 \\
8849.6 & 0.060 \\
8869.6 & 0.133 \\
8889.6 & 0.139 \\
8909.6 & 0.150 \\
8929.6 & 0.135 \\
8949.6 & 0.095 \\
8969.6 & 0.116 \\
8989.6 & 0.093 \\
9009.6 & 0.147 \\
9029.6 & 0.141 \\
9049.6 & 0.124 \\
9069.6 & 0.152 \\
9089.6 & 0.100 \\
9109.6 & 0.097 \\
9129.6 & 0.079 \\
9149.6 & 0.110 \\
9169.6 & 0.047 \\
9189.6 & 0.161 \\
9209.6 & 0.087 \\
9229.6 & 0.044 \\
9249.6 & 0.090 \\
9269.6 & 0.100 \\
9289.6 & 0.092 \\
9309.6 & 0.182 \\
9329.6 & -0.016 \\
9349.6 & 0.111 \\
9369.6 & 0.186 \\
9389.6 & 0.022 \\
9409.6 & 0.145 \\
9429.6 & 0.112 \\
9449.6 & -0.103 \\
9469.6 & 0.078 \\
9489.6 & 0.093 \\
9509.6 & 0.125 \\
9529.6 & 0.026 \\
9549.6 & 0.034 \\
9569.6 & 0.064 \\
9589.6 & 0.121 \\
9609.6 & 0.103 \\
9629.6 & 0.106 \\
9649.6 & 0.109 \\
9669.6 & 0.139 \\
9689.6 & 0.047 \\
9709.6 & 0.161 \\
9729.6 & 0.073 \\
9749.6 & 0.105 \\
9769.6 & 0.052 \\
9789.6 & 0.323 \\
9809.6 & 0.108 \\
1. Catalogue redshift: 1.116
